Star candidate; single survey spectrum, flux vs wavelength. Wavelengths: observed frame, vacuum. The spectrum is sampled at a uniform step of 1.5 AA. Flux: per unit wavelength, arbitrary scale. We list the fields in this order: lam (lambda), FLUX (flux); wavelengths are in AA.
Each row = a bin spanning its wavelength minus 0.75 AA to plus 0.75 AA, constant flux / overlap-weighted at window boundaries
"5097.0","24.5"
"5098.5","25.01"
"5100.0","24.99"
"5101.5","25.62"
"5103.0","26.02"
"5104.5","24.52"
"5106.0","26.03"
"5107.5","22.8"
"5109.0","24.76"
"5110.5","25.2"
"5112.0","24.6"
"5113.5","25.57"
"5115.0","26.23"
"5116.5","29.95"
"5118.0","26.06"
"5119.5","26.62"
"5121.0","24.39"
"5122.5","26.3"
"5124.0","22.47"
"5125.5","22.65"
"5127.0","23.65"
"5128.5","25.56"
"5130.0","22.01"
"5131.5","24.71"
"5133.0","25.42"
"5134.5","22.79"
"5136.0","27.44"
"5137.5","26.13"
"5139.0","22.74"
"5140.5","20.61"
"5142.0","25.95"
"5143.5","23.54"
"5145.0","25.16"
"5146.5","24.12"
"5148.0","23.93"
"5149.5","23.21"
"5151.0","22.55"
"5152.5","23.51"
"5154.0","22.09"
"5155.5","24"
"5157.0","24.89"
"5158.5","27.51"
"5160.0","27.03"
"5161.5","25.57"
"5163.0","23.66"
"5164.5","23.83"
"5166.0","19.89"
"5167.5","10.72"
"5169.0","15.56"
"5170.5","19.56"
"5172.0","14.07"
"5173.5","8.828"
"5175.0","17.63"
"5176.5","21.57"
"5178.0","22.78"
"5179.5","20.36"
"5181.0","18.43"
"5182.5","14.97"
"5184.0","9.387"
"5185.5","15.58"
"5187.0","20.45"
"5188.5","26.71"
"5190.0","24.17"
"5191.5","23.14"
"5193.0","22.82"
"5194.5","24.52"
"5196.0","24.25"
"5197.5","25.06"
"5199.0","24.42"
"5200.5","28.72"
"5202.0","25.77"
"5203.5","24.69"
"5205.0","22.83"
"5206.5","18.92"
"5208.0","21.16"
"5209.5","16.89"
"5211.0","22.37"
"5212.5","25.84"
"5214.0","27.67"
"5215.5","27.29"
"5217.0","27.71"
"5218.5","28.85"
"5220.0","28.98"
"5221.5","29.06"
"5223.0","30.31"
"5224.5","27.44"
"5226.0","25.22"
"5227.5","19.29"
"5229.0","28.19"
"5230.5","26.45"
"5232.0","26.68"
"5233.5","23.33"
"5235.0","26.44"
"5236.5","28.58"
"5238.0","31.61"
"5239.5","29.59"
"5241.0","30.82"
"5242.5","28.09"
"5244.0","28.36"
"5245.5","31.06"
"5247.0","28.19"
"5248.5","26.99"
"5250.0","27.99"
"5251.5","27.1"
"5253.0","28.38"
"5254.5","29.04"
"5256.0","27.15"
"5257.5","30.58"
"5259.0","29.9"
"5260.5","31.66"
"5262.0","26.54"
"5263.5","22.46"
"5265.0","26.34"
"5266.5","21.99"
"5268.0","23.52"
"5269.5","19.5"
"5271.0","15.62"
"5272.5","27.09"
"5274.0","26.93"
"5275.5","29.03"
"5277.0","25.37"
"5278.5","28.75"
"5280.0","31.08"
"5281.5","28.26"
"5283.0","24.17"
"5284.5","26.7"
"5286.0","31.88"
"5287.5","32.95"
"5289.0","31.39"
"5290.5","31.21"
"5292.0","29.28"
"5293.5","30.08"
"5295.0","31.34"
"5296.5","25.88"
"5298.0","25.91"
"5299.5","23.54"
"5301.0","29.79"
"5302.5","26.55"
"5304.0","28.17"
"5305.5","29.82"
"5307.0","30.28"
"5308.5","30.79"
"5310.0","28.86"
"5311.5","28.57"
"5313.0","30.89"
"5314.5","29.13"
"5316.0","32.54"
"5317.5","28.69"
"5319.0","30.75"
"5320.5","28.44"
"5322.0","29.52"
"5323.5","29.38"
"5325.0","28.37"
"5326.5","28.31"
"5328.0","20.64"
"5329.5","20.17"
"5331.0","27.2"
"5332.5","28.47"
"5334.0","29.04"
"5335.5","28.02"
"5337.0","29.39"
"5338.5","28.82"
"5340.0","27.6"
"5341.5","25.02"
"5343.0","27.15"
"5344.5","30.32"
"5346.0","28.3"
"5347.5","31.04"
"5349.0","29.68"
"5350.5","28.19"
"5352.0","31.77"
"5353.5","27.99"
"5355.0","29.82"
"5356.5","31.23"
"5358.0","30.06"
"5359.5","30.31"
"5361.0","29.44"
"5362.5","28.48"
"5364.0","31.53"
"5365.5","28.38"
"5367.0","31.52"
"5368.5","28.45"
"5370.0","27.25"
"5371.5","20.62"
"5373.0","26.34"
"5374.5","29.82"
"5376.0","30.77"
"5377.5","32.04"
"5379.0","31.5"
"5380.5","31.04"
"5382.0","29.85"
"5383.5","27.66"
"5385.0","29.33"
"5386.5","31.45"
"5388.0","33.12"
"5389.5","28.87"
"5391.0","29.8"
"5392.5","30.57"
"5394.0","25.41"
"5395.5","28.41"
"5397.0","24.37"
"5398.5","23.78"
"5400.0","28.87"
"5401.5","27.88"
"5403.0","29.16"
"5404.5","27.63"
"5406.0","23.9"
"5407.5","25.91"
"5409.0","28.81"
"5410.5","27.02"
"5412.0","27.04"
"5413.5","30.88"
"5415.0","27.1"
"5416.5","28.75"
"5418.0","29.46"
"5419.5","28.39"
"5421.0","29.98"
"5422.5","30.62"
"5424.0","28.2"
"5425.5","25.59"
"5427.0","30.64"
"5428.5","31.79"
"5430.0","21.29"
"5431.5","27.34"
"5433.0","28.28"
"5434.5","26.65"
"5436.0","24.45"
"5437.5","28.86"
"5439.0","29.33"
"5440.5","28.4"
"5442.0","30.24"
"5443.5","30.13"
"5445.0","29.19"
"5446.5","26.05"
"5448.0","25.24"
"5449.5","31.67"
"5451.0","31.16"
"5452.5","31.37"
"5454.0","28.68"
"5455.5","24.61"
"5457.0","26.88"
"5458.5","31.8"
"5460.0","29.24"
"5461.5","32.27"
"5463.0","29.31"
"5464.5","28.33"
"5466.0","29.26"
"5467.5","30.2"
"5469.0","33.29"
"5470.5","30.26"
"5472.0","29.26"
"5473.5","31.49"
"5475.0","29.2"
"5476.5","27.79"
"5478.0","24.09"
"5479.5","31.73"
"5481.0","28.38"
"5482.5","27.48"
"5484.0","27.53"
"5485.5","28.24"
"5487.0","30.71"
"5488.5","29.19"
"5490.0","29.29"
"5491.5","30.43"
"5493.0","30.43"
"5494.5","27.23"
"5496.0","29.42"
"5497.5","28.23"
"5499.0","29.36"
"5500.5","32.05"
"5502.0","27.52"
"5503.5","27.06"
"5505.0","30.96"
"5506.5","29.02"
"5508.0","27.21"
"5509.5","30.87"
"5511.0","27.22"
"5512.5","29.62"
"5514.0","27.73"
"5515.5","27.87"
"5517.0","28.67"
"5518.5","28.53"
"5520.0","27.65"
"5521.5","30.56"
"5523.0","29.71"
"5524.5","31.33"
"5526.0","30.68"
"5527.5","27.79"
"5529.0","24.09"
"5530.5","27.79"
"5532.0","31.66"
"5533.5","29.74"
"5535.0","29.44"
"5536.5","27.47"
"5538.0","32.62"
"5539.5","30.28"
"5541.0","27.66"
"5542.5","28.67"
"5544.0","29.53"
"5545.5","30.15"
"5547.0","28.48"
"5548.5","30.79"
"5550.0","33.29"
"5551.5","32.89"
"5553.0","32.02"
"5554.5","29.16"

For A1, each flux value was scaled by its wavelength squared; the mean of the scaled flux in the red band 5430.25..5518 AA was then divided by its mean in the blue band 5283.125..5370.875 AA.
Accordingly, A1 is 1.1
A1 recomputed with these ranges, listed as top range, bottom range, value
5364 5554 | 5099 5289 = 1.29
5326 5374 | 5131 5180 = 1.37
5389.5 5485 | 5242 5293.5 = 1.10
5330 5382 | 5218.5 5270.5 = 1.11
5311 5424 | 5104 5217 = 1.35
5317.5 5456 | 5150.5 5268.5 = 1.25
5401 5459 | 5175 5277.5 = 1.21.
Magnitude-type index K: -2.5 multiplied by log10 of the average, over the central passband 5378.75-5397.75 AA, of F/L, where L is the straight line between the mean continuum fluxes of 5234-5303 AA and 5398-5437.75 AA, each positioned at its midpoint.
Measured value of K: -0.06 mag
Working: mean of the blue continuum 27.7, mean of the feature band 29.3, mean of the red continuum 27.7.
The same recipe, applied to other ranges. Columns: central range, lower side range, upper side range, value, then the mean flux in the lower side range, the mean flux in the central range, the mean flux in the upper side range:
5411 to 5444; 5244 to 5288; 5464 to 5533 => 0.006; 27.1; 28.3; 29.1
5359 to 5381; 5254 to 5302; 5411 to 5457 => -0.046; 27.3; 29.1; 28.3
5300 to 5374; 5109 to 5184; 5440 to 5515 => -0.087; 22.7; 28.6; 29.1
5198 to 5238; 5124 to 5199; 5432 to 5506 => -0.104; 22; 25.6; 29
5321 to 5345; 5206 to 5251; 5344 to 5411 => 0.034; 26.7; 27.3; 28.8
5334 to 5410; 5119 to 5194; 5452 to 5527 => -0.082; 22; 28.7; 29.2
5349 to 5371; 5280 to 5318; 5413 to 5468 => -0.022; 29.1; 29.5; 28.7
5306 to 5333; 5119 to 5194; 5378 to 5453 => -0.094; 22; 28.4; 28.5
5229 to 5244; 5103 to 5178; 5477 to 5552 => -0.133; 23.2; 28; 29.1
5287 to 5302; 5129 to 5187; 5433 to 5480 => -0.168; 21.4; 29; 29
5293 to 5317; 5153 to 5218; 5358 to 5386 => -0.093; 21.7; 28.9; 29.2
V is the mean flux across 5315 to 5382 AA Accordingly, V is 28.7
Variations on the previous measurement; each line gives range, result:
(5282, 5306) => 28.7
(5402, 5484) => 28.6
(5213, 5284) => 27.1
